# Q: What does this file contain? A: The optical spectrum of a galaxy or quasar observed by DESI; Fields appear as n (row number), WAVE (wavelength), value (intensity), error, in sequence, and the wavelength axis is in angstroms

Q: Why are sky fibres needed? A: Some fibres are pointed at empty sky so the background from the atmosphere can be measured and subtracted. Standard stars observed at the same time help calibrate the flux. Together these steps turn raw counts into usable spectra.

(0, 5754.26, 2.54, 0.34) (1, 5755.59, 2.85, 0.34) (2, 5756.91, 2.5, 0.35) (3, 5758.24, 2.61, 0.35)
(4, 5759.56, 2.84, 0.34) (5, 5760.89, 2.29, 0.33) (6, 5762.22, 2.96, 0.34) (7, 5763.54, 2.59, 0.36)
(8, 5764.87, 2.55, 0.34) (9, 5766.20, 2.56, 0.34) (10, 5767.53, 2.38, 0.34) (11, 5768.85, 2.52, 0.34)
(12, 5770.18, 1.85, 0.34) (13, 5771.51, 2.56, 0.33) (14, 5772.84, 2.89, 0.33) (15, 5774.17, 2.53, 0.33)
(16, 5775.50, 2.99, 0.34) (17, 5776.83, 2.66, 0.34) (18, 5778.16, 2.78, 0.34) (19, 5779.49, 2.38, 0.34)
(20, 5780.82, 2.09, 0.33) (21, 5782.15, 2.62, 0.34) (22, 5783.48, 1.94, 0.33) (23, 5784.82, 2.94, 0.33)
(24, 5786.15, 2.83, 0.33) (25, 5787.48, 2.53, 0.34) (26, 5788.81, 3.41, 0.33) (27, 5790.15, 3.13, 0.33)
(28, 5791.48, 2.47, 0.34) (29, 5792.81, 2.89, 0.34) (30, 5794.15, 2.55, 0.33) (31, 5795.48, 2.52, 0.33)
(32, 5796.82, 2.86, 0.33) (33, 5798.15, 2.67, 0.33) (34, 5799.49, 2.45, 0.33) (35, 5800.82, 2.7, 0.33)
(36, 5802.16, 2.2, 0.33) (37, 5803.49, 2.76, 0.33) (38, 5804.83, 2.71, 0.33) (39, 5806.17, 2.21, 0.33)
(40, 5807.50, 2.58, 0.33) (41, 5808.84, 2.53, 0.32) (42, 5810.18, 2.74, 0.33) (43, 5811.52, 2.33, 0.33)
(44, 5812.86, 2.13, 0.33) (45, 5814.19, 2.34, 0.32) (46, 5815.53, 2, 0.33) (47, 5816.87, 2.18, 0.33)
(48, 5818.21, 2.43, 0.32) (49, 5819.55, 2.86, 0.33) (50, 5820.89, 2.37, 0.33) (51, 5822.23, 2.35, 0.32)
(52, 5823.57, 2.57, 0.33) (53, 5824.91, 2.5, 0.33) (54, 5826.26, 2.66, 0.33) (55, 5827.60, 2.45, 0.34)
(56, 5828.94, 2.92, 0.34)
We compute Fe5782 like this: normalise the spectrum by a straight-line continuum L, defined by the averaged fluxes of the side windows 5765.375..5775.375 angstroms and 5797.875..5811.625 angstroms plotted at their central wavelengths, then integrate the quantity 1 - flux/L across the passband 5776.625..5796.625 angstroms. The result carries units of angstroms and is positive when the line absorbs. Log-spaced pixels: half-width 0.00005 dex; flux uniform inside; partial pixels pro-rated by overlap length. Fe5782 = -1.1 angstroms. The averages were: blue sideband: 2.5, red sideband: 2.54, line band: 2.65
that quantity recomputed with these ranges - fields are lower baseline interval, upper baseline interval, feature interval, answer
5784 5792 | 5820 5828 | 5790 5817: 2.0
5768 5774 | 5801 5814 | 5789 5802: -1.2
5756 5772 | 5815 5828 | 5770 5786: -0.3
